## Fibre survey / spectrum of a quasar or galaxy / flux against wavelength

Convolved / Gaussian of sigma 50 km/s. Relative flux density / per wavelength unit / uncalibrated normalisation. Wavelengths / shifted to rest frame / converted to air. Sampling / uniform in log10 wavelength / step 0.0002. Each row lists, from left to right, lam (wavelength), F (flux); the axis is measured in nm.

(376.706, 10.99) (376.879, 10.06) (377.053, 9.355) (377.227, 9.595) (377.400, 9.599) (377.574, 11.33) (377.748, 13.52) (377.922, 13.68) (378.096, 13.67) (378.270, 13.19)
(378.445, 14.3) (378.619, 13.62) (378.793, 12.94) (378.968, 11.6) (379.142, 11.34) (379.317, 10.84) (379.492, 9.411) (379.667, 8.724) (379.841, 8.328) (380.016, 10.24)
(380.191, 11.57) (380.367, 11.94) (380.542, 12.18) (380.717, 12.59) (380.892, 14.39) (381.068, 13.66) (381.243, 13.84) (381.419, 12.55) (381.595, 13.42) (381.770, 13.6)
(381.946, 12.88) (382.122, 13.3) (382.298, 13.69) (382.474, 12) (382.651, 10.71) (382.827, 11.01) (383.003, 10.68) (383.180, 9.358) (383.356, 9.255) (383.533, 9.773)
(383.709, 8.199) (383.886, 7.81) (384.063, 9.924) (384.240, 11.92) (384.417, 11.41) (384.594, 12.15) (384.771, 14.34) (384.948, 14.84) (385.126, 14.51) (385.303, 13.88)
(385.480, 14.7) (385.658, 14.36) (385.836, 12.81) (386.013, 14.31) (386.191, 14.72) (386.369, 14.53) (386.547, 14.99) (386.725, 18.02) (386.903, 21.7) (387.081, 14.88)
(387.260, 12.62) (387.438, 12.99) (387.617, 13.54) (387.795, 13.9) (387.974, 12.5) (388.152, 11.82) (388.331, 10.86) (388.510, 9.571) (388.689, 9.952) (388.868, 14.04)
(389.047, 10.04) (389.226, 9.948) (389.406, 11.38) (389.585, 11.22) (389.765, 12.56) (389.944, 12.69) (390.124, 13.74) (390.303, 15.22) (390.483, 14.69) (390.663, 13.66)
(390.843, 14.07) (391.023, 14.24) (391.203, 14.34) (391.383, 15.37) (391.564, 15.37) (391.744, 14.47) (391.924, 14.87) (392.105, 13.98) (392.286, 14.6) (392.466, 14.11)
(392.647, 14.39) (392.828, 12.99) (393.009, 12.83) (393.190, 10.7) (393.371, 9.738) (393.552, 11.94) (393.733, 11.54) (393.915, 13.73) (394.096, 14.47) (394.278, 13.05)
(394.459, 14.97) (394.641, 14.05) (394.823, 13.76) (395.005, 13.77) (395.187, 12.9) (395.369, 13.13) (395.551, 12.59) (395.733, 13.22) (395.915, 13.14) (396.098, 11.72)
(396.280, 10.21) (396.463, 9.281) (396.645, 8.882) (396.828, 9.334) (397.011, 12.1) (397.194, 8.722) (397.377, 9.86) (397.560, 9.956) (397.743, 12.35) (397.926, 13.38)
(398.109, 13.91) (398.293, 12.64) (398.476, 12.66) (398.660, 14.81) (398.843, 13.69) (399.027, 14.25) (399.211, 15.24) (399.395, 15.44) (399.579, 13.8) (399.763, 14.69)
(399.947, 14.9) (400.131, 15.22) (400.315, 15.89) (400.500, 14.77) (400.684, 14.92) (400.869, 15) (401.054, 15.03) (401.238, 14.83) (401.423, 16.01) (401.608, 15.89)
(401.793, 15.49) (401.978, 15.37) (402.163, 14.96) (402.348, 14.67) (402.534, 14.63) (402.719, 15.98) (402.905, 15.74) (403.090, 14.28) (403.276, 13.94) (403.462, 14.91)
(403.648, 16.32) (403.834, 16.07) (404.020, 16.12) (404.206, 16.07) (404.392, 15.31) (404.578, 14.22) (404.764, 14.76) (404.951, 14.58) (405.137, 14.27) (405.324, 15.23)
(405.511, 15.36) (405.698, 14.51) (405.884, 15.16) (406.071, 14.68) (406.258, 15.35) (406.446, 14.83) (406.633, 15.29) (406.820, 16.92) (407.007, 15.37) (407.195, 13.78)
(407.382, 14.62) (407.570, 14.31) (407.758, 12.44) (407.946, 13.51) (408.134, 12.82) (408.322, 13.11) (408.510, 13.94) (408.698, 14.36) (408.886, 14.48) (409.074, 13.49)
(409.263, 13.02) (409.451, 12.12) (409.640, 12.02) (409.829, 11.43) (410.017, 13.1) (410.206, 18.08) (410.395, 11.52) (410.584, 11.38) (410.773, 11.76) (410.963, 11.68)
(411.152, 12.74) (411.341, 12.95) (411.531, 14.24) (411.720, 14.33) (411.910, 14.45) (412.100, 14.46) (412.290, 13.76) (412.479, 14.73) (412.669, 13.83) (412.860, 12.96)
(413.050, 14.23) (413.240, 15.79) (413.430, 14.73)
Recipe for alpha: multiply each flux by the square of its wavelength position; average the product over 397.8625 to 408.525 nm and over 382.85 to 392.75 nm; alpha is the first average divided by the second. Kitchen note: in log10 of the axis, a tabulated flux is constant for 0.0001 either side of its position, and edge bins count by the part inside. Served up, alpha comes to 1.22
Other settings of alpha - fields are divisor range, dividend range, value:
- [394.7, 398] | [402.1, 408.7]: 1.34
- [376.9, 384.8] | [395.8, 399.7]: 1.15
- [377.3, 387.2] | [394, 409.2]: 1.23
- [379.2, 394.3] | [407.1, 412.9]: 1.18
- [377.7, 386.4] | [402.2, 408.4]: 1.36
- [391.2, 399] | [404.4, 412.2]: 1.17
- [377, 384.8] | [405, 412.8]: 1.38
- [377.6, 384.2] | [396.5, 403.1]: 1.30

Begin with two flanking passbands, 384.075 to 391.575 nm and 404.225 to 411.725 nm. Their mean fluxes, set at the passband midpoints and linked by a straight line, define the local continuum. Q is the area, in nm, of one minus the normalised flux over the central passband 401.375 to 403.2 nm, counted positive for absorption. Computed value -0.19 nm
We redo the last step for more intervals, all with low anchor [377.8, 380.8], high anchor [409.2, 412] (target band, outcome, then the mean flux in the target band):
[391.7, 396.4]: -0.274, 13.1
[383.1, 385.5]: 0.098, 11.5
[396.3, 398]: 0.284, 10.4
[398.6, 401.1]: -0.448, 14.8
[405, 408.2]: -0.448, 14.6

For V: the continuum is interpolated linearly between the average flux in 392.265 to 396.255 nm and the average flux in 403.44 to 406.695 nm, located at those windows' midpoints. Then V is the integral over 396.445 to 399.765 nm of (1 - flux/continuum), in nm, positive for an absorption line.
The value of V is 0.34 nm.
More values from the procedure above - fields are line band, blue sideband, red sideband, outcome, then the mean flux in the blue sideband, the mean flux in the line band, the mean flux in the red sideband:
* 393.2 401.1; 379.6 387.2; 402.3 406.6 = 0.72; 12.7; 13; 15.1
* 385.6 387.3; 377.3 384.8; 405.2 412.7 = -0.46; 11.7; 15.4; 13.9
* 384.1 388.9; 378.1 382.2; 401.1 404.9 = -0.22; 12.2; 13.7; 15.3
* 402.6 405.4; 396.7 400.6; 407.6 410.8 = -0.43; 13.2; 15.2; 13.1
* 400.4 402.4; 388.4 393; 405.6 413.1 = -0.24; 13.2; 15.2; 13.8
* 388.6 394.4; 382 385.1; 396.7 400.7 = -0.39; 11.3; 13.1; 13.2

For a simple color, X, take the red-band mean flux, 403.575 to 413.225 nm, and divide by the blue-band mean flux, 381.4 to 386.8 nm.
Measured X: 1.1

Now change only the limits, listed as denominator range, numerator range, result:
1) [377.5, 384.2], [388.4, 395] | 1.12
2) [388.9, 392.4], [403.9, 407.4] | 1.12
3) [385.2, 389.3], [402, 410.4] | 1.07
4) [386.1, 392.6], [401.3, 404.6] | 1.12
